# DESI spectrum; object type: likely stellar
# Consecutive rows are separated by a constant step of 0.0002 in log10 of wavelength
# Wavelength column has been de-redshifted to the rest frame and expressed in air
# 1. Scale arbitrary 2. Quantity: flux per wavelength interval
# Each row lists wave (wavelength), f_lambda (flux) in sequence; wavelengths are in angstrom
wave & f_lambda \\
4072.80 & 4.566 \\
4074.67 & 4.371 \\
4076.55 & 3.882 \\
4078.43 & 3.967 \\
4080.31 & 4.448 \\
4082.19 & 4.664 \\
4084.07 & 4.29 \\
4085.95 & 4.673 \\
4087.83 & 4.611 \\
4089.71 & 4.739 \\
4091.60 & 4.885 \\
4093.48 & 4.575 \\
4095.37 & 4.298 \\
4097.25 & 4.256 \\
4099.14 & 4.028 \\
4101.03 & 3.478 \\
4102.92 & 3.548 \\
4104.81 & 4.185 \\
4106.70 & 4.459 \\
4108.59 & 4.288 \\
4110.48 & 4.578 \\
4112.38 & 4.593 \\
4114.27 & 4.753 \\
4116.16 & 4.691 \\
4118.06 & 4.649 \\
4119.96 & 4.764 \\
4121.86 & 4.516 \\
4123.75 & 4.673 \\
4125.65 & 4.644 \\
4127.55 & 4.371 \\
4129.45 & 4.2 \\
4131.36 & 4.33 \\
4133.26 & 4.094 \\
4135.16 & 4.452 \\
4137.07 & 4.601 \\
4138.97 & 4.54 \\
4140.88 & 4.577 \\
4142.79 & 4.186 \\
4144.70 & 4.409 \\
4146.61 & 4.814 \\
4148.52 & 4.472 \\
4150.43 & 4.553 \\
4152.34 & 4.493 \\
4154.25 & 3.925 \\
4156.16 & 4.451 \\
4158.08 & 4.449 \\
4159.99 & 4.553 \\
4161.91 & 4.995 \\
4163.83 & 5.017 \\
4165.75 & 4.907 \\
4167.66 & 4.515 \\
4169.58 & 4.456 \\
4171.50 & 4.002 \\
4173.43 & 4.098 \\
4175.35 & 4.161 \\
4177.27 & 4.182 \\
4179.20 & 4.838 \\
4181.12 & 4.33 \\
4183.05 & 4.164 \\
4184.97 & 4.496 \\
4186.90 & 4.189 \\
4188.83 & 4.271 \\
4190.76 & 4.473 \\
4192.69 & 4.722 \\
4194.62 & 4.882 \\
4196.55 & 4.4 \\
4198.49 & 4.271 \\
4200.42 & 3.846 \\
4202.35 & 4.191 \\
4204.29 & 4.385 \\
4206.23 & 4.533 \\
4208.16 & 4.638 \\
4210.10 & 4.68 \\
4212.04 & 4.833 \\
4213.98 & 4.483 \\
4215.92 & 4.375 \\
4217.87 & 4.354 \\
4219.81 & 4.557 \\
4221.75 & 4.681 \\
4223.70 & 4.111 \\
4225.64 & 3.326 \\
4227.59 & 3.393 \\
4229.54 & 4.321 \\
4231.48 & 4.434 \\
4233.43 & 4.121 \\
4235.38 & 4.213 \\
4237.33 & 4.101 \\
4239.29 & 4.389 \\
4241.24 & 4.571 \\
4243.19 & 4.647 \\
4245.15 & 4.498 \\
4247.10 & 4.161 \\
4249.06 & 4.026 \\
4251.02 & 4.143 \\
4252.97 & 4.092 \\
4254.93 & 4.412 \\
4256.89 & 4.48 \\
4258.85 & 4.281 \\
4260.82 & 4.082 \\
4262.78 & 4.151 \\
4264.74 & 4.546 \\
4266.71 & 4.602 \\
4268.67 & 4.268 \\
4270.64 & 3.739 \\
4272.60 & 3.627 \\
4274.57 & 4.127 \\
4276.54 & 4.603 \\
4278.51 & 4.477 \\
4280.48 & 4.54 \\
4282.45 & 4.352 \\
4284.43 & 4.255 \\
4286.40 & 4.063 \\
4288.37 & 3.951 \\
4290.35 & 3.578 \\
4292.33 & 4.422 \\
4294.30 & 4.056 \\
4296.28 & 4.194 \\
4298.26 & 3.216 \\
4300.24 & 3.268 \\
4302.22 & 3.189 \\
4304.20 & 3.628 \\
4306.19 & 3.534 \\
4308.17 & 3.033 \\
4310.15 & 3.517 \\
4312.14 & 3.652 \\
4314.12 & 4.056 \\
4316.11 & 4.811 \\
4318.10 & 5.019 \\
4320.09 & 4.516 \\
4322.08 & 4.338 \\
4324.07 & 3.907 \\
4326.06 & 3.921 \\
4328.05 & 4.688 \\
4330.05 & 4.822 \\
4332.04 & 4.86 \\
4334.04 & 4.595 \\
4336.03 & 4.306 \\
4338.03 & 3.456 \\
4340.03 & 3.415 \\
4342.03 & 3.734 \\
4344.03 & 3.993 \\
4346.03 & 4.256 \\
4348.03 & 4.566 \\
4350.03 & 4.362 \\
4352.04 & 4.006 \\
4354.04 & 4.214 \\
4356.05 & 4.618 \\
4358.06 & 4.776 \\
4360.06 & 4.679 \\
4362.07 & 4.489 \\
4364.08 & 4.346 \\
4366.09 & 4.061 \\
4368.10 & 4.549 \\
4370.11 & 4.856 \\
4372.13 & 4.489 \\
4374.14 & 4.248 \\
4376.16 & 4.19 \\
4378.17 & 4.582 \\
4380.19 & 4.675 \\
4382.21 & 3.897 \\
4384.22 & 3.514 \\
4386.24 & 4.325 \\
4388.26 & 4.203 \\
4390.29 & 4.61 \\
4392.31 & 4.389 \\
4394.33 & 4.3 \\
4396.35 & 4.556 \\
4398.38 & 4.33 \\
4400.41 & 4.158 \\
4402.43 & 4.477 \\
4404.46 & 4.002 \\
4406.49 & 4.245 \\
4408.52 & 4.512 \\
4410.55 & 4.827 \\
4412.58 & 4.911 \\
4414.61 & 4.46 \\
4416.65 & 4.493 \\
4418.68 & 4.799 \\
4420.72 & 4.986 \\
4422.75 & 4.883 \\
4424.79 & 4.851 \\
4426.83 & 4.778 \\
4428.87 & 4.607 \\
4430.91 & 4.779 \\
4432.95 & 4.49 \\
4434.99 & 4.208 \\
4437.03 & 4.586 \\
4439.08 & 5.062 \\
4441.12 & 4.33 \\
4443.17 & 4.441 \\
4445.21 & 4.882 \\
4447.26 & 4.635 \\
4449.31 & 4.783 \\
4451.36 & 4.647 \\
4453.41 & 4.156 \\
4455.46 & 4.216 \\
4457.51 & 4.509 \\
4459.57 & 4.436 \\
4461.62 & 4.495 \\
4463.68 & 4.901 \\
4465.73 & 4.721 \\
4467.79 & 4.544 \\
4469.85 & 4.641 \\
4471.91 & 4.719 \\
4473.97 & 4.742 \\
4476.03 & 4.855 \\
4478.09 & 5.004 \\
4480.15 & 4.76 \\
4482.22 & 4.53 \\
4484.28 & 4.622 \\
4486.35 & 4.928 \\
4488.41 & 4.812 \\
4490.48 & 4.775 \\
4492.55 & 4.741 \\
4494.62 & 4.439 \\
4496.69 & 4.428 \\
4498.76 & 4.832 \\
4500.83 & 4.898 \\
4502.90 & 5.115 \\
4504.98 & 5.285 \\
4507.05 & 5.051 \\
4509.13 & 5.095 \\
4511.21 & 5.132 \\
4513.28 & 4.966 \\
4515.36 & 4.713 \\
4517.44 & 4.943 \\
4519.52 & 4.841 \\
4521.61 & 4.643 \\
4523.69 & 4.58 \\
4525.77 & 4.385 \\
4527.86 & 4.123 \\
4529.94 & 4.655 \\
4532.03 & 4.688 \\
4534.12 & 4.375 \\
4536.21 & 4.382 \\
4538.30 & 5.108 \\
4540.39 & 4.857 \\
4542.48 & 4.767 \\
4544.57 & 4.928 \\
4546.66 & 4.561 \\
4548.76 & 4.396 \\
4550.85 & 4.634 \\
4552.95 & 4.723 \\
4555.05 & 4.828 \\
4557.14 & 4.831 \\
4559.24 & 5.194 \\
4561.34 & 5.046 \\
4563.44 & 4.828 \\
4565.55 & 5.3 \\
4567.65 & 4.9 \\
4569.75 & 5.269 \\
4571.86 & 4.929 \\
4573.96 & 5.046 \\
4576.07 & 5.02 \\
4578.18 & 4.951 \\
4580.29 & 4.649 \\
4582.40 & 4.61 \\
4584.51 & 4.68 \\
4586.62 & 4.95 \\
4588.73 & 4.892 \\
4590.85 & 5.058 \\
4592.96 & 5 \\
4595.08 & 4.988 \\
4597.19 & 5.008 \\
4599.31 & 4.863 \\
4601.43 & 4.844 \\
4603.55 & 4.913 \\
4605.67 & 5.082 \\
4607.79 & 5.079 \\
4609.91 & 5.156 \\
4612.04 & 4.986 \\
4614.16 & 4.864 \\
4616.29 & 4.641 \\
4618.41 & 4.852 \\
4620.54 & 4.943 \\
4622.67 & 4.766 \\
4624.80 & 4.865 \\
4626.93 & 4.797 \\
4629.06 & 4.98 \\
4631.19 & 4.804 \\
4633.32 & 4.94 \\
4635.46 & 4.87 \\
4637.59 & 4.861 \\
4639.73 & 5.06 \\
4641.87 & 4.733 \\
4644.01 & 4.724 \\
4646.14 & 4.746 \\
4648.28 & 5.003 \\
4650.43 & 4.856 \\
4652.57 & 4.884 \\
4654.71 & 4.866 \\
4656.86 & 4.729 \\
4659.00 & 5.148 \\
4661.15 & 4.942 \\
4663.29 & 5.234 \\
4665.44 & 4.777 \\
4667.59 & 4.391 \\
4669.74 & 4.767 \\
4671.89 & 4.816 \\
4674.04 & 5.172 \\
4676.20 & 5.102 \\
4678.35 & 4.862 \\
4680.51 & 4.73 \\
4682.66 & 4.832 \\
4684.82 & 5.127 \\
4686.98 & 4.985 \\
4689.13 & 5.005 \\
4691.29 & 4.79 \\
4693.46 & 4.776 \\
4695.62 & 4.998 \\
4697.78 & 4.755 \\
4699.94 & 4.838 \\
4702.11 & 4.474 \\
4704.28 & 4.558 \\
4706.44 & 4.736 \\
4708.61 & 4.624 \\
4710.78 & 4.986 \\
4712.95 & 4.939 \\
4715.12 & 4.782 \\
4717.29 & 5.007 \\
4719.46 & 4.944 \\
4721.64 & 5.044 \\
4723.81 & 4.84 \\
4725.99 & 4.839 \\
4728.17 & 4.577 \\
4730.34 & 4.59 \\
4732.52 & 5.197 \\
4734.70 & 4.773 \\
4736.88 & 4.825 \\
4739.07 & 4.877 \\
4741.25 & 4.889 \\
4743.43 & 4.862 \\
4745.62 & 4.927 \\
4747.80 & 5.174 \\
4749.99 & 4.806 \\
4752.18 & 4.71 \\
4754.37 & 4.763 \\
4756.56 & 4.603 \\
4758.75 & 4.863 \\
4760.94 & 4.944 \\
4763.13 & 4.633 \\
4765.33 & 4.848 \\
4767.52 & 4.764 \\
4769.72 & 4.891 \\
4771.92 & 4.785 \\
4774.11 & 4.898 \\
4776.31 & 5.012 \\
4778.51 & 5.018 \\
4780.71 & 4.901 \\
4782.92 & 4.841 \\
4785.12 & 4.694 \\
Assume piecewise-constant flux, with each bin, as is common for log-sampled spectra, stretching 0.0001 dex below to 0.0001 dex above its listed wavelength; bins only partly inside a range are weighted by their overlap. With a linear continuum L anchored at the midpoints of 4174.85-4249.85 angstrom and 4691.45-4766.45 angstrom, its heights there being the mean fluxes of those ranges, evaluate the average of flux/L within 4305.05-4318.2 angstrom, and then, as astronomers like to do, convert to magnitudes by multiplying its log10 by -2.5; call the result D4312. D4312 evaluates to 0.148 mag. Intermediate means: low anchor 4.34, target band 3.87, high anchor 4.82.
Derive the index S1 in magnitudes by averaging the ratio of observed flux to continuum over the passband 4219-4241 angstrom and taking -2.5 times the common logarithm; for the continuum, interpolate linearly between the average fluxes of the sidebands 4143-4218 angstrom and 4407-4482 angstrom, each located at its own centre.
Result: 0.08 mag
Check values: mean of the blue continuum 4.45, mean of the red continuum 4.65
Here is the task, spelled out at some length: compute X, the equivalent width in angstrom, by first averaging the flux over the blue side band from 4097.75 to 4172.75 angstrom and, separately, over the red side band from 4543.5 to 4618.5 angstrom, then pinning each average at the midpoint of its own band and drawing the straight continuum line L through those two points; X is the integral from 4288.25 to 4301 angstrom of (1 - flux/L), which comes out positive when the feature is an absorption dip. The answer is 2.2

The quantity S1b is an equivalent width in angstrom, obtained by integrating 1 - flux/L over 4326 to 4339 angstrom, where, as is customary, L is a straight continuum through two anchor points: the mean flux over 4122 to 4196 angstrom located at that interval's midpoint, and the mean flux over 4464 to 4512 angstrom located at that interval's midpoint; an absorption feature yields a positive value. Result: 0.65 angstrom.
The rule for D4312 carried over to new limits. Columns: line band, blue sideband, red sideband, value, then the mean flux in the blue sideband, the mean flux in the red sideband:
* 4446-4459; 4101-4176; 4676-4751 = 0.04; 4.45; 4.86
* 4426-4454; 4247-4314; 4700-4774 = -0.08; 4.01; 4.82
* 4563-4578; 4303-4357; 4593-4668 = -0.07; 4.14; 4.9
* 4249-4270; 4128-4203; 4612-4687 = 0.06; 4.42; 4.88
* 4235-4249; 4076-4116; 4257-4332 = -0.05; 4.35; 4.1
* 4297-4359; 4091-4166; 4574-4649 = 0.14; 4.45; 4.89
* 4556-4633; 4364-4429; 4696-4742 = -0.06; 4.46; 4.82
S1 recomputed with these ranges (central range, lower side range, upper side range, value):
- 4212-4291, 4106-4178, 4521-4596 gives 0.08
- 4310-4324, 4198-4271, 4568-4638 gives 0.03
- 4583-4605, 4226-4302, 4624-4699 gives -0.04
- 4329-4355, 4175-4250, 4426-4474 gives 0.07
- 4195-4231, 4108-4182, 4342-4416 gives 0.04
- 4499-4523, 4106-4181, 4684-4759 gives -0.06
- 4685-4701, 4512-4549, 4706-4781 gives -0.02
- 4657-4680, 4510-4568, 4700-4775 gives -0.02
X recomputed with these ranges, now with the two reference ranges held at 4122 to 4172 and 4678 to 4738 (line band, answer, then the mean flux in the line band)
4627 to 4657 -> -0.4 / 4.86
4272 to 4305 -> 4.3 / 3.98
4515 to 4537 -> 0.7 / 4.57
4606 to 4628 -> -0.6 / 4.9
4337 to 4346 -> 1.7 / 3.72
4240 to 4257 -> 0.8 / 4.33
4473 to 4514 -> -1.3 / 4.85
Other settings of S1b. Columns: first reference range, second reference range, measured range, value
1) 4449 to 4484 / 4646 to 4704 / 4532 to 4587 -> -1.15 angstrom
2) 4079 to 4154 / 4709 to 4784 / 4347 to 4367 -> 0.81 angstrom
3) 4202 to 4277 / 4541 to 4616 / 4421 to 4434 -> -0.33 angstrom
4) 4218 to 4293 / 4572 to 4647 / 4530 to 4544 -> 0.16 angstrom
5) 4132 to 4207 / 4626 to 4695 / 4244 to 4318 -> 7.80 angstrom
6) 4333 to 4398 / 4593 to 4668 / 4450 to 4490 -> -1.04 angstrom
